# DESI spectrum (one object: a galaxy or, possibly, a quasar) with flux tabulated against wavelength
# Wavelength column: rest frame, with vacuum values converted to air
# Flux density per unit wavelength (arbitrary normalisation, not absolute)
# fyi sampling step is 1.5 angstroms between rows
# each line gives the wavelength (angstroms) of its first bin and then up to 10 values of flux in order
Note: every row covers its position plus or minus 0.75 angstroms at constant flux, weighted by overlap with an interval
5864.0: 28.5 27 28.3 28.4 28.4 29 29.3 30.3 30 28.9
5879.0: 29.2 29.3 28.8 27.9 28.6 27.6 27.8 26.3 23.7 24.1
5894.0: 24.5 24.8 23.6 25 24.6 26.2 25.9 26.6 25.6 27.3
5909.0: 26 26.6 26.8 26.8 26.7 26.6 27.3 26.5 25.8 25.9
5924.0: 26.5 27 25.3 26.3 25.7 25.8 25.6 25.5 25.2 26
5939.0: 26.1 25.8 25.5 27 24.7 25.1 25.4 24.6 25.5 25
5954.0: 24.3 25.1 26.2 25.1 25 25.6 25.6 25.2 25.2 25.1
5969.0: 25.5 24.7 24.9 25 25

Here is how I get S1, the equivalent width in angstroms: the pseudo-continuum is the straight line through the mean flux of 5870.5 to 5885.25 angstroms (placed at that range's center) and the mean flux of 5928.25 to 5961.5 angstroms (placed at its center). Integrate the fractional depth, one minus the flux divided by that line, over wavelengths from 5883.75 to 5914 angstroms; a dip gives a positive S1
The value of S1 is 2.2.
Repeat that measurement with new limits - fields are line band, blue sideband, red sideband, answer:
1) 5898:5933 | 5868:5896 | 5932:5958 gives 0.42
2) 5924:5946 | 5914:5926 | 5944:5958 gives 0.02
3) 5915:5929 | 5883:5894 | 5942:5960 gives -0.31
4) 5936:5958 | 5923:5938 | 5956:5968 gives 0.16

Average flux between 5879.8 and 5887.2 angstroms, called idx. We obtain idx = 28.4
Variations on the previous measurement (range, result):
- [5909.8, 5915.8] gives 26.7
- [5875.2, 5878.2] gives 29.5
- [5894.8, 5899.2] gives 24.5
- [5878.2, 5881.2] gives 29.2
